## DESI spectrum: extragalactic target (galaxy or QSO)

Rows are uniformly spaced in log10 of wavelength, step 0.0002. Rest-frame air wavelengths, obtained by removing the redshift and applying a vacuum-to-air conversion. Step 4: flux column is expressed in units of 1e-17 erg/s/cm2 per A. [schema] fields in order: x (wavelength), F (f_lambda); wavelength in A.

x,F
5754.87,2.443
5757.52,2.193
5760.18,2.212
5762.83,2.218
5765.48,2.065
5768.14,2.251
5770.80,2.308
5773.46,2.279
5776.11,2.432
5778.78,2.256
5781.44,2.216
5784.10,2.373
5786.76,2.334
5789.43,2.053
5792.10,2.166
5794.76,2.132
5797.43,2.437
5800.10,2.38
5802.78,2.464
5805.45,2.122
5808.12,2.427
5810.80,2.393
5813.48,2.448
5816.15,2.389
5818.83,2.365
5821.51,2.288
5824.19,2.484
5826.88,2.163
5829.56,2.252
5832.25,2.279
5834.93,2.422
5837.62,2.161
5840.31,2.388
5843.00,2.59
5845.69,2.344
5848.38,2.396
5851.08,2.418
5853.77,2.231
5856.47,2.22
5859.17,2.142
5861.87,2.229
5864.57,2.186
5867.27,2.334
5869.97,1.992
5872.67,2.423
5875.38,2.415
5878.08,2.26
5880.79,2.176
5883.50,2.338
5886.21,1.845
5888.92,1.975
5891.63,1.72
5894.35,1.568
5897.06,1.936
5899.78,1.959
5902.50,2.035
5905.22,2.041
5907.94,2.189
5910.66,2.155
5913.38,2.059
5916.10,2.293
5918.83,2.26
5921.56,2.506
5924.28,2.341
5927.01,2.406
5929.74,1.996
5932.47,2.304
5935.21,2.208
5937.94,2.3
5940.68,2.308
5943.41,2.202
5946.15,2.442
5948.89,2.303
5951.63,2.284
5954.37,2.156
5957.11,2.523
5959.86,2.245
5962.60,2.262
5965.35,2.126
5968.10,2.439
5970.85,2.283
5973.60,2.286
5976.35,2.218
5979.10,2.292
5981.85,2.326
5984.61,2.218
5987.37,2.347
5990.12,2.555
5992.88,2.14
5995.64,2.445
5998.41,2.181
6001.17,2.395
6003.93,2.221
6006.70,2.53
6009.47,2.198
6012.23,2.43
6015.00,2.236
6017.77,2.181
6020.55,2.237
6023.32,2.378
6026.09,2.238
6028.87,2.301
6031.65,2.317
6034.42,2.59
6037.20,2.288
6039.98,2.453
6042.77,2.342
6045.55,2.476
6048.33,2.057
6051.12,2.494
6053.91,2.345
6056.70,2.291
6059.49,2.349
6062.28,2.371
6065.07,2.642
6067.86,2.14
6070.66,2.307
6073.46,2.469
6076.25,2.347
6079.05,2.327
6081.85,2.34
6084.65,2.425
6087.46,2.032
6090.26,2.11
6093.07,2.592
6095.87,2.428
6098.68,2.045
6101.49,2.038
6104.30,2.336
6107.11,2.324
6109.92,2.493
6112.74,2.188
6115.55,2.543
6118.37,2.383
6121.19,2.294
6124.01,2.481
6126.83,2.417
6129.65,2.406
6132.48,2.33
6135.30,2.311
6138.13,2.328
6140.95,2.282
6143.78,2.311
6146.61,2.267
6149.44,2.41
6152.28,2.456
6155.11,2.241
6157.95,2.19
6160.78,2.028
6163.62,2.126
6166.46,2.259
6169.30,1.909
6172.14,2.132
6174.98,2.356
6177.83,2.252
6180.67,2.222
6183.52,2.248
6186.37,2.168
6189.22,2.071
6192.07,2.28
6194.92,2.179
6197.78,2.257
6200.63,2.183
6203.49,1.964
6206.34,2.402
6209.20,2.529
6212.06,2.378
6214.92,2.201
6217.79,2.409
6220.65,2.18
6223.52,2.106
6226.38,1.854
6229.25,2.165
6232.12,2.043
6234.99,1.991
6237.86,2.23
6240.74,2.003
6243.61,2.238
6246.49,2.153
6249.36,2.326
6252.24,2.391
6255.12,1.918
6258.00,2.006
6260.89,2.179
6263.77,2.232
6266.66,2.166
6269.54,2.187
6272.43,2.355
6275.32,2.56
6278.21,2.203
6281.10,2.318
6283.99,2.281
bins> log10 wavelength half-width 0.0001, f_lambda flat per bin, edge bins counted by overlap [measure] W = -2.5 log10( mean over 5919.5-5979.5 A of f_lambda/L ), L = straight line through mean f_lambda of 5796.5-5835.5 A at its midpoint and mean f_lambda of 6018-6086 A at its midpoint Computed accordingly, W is 0.03 mag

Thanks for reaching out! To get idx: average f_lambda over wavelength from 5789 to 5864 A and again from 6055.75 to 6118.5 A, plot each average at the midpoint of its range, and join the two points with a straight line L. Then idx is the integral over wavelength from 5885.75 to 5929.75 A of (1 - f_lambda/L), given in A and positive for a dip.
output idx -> 4.5 A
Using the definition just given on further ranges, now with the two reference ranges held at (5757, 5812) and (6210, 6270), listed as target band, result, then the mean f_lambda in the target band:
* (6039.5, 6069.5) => -2.02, 2.36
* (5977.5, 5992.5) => -0.72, 2.33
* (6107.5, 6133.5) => -2.36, 2.39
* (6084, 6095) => -0.44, 2.29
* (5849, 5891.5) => 0.96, 2.2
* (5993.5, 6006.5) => -0.58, 2.32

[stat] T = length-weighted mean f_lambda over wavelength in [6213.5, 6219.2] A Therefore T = 2.3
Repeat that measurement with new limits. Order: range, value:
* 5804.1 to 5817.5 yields 2.36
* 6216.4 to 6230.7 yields 2.14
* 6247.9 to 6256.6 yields 2.21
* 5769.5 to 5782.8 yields 2.3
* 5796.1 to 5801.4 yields 2.41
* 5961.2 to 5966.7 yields 2.2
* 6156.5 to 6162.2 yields 2.11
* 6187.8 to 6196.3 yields 2.18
